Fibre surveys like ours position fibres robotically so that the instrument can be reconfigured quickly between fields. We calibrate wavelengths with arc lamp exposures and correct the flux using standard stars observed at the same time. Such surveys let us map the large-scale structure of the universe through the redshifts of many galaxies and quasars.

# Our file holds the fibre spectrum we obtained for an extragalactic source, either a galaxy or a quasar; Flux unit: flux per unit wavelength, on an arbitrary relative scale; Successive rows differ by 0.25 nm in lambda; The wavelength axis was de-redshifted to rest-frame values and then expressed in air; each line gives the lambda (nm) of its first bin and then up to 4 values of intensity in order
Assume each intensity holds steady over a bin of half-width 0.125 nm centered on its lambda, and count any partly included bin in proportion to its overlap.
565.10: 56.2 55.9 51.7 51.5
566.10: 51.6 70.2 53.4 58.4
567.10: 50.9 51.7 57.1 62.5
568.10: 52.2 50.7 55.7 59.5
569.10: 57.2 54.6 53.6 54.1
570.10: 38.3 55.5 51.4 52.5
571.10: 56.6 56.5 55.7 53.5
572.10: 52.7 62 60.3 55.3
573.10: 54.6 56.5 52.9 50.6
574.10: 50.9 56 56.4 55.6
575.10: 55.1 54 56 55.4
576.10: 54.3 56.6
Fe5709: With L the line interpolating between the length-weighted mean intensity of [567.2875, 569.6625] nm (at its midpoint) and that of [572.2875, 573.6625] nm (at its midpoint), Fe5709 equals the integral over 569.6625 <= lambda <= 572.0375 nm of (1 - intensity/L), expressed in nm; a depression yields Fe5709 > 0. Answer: 0.15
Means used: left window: 55.6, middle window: 52.7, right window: 56.9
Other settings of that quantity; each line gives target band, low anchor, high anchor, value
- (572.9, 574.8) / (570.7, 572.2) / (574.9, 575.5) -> 0.02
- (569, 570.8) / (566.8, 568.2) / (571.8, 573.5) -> 0.12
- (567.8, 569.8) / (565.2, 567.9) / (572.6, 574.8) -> 0.00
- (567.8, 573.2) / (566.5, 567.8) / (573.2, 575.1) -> -0.02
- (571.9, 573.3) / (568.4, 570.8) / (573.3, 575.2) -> -0.08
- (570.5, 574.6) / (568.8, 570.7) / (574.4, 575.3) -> -0.05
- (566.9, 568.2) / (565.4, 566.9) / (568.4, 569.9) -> 0.02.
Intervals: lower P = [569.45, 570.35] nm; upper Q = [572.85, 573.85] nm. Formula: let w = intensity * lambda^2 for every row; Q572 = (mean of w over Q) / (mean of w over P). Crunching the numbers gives 1.1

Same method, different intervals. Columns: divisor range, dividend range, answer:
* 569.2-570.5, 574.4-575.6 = 1.10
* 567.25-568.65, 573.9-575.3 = 1.01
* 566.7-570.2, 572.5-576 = 1.04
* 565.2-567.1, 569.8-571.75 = 0.96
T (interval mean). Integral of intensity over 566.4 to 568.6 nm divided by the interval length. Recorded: 55.2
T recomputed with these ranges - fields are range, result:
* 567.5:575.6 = 54.7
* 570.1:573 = 54.9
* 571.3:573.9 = 55.6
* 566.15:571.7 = 54.9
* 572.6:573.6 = 55.8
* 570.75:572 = 55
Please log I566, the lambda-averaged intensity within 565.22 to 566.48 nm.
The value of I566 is 56.2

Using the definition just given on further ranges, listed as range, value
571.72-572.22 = 53.1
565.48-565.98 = 51.6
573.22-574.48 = 53.4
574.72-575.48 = 54.9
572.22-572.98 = 59.1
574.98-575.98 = 55.1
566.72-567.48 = 53.7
